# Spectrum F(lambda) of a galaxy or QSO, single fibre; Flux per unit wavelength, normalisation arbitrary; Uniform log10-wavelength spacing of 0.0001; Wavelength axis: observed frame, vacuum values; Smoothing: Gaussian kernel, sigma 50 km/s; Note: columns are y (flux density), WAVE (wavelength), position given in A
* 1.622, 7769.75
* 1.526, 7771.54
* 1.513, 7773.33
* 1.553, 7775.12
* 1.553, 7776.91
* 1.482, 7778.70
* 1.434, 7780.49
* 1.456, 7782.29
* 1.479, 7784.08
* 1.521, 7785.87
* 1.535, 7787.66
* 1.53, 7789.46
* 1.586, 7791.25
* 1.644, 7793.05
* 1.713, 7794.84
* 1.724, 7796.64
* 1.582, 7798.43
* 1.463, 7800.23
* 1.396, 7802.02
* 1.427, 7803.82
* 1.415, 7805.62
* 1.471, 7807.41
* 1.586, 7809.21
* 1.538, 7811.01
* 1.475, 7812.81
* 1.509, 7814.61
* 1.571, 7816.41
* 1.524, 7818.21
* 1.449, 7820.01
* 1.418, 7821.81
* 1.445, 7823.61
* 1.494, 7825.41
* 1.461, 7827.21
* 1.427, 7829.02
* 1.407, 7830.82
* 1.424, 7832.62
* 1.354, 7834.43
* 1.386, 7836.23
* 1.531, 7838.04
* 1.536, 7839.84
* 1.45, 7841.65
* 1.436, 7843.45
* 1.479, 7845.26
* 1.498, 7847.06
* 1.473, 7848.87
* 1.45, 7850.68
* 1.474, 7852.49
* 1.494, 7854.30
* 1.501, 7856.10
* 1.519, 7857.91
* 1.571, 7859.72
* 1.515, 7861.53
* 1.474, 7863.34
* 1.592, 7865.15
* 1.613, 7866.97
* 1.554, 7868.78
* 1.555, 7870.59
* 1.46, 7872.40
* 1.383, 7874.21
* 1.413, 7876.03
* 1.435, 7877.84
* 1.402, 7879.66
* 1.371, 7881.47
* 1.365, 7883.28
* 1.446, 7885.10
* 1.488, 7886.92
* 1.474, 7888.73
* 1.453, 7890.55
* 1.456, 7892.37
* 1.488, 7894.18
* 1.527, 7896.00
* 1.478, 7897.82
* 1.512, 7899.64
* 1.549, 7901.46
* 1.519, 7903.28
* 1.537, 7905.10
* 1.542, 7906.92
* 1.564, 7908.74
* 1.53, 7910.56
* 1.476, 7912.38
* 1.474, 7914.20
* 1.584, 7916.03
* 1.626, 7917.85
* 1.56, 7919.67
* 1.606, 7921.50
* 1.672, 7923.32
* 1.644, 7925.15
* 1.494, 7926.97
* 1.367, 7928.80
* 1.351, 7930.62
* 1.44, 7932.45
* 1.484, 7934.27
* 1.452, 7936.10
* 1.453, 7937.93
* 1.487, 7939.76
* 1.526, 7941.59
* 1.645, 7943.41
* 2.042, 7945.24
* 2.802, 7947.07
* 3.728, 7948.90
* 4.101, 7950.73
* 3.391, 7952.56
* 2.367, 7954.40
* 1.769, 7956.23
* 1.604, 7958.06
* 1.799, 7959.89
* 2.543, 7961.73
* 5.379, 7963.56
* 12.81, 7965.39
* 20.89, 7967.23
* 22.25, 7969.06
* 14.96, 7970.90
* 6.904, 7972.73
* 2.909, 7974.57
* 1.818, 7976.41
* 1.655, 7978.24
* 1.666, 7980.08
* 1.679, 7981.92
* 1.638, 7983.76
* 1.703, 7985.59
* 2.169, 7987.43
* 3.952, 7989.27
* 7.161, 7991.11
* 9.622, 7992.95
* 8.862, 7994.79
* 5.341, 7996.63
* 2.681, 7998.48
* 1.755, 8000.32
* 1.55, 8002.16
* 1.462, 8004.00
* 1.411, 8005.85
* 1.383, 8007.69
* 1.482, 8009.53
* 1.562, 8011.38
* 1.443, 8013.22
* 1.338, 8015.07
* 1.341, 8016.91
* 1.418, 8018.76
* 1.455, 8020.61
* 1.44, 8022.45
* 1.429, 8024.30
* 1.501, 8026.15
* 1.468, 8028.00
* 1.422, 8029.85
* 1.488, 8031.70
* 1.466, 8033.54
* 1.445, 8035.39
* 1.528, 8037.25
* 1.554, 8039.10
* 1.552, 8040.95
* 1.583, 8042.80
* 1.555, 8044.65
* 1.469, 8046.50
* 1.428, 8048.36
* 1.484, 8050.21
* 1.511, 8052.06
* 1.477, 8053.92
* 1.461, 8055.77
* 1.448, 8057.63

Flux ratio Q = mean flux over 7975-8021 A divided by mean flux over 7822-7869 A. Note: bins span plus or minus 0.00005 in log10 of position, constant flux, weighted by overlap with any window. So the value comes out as 1.83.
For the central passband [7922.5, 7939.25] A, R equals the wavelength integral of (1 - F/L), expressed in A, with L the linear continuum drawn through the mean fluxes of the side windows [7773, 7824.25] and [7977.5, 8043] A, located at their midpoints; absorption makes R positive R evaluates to 4.5 A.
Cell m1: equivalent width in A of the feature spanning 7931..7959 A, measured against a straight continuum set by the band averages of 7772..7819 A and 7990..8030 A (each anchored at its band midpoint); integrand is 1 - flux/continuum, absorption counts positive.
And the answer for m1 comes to 2.5 A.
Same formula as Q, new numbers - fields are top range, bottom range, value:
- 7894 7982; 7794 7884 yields 2.25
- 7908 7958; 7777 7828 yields 1.24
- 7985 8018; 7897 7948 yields 1.97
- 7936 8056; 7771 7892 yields 2.20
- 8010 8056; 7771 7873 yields 0.98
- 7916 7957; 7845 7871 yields 1.28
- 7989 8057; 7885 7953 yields 1.29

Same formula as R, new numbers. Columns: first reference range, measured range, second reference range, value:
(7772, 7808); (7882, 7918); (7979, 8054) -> 7.01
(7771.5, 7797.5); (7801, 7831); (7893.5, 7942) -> 1.35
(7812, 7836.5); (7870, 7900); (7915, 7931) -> 1.24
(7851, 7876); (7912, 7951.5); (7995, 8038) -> -4.04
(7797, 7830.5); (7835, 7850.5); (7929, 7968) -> 3.69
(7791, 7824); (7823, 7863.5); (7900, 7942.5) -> 1.38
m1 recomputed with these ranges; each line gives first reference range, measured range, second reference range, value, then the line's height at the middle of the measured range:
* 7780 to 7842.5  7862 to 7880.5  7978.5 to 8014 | 4.73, 2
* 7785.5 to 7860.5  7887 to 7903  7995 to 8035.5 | 1.25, 1.62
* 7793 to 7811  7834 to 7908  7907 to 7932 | 2.51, 1.53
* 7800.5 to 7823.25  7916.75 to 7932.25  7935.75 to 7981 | 9.85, 4.22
